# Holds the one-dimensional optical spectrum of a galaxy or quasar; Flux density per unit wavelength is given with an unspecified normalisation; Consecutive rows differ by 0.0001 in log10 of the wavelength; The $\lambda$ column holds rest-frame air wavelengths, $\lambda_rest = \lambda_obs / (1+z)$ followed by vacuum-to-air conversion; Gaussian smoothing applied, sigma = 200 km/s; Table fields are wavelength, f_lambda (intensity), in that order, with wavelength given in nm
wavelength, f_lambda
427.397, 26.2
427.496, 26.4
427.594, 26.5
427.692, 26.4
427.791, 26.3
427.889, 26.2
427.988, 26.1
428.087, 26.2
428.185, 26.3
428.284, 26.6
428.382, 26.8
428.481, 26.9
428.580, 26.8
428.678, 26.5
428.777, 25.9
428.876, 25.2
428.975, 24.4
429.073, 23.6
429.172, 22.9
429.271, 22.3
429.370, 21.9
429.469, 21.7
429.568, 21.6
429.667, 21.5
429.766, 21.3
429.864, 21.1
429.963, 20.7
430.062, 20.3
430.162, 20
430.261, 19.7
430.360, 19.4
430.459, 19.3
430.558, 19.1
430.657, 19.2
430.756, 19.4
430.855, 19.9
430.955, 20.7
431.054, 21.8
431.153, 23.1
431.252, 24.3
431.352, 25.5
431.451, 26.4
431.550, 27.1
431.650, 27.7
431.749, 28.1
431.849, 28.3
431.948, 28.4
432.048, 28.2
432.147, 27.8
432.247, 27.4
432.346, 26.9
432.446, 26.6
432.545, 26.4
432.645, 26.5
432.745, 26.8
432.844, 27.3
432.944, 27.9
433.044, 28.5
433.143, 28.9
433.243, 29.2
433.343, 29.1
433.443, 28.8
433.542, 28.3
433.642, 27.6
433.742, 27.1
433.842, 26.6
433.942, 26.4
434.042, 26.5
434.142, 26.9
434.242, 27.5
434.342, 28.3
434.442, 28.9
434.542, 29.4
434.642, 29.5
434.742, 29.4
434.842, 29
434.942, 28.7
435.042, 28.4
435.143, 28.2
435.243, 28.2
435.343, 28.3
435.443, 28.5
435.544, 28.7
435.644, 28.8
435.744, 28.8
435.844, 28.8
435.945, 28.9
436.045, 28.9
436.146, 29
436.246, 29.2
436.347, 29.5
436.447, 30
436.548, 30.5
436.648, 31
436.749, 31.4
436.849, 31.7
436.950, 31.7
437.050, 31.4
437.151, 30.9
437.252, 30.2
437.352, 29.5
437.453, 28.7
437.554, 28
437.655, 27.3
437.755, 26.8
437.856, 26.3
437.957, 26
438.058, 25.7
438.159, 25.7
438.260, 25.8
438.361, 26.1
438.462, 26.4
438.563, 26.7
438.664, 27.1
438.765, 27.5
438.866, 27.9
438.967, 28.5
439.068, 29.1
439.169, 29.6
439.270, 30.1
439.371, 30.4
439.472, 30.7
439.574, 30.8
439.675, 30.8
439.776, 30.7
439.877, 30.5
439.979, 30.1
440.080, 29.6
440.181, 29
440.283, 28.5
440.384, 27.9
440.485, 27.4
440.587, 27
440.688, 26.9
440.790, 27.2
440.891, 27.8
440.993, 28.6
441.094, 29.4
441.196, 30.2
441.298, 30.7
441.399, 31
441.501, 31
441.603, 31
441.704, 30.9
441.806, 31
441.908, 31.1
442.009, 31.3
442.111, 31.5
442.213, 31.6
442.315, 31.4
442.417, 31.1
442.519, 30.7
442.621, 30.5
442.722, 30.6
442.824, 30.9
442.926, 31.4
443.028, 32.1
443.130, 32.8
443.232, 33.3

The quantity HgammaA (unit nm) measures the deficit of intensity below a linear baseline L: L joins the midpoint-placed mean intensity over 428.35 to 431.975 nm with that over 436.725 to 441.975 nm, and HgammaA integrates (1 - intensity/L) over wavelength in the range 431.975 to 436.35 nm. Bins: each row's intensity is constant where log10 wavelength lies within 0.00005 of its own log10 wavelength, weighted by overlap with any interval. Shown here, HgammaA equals -0.42 nm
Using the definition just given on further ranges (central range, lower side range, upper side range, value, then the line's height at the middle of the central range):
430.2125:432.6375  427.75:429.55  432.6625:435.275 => 0.22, 26.7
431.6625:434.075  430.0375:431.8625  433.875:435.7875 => -0.22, 25.4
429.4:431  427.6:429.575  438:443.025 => 0.33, 25.7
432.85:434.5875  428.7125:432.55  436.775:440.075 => -0.17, 25.5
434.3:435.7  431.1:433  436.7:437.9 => -0.02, 28.4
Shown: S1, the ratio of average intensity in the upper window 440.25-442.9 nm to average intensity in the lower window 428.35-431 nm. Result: 1.4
